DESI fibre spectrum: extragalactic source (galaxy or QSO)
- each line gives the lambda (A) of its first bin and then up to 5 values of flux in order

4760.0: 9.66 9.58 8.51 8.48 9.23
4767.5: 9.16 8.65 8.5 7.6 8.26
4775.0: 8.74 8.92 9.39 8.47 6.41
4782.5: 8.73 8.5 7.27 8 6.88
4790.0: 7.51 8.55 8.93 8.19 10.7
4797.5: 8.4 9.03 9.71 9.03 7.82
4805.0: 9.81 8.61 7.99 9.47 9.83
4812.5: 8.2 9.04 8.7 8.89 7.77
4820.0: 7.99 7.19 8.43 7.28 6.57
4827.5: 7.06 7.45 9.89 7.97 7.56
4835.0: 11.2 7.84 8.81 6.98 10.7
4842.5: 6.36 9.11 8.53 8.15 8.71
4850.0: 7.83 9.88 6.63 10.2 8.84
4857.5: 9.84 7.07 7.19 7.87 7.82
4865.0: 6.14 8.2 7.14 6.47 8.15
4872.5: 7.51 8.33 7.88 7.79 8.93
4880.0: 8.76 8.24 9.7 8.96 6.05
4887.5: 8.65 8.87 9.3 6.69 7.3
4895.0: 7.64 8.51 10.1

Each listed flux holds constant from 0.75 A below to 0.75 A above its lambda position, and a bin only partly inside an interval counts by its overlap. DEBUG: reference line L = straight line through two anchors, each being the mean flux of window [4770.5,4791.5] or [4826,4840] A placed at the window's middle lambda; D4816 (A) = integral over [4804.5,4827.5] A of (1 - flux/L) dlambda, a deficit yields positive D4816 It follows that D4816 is -0.39 A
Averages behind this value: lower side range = 8.09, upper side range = 8.24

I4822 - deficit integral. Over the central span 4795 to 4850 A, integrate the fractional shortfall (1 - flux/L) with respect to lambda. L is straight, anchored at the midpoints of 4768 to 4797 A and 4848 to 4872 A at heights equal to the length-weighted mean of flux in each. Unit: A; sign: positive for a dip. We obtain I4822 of -2.4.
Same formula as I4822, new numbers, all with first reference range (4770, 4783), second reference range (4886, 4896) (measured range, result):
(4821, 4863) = -0.8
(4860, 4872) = 1.0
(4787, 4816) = -1.8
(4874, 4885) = -0.8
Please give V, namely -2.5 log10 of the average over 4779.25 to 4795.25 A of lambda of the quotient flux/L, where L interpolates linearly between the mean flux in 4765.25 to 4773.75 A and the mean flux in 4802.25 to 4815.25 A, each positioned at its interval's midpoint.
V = 0.10 mag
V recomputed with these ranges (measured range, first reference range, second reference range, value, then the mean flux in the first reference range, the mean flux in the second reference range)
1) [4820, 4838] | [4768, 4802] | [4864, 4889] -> 0.02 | 8.44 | 7.96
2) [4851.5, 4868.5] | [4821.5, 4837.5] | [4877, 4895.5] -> 0.02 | 8.09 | 8.25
